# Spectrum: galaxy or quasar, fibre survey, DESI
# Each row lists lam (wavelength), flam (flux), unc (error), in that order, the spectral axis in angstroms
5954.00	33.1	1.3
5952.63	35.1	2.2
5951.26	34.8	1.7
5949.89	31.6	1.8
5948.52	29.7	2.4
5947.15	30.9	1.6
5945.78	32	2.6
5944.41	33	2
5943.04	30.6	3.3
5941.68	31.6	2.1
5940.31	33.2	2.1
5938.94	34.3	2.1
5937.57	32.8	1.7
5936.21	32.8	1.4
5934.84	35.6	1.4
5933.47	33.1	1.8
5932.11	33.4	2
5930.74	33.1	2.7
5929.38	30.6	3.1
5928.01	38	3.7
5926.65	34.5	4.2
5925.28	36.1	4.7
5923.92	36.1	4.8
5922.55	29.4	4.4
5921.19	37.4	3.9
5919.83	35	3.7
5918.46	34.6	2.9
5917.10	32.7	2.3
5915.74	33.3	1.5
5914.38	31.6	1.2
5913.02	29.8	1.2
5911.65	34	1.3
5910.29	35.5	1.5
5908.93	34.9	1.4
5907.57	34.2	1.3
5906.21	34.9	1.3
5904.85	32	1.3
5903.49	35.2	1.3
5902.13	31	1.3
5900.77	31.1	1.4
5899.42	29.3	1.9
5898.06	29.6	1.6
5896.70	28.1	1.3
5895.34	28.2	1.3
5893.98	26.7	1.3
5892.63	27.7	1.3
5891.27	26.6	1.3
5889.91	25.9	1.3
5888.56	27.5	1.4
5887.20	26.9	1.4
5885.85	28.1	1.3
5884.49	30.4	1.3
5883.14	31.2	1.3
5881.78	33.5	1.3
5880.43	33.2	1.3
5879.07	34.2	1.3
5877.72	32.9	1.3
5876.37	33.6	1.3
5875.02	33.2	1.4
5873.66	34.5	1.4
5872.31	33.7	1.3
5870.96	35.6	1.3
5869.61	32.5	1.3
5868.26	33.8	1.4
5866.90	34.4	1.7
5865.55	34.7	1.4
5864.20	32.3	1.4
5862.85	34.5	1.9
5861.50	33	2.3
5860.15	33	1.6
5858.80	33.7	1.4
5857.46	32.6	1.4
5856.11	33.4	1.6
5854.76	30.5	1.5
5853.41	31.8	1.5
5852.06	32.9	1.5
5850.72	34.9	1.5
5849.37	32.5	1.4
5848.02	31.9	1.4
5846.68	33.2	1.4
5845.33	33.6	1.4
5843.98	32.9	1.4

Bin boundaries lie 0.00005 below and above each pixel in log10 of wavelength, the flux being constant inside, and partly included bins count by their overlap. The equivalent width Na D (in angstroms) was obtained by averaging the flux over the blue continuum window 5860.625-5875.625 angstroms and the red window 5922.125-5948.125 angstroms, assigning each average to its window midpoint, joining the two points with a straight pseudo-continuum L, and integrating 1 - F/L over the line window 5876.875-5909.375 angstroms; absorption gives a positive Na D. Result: 2.95 angstroms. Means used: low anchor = 33.8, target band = 30.5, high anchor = 33.2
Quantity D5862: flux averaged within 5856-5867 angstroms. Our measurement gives 33.5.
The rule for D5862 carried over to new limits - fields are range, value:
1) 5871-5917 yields 31.4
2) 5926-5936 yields 34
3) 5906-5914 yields 33.7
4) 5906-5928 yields 34.1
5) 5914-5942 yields 33.8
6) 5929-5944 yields 32.9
